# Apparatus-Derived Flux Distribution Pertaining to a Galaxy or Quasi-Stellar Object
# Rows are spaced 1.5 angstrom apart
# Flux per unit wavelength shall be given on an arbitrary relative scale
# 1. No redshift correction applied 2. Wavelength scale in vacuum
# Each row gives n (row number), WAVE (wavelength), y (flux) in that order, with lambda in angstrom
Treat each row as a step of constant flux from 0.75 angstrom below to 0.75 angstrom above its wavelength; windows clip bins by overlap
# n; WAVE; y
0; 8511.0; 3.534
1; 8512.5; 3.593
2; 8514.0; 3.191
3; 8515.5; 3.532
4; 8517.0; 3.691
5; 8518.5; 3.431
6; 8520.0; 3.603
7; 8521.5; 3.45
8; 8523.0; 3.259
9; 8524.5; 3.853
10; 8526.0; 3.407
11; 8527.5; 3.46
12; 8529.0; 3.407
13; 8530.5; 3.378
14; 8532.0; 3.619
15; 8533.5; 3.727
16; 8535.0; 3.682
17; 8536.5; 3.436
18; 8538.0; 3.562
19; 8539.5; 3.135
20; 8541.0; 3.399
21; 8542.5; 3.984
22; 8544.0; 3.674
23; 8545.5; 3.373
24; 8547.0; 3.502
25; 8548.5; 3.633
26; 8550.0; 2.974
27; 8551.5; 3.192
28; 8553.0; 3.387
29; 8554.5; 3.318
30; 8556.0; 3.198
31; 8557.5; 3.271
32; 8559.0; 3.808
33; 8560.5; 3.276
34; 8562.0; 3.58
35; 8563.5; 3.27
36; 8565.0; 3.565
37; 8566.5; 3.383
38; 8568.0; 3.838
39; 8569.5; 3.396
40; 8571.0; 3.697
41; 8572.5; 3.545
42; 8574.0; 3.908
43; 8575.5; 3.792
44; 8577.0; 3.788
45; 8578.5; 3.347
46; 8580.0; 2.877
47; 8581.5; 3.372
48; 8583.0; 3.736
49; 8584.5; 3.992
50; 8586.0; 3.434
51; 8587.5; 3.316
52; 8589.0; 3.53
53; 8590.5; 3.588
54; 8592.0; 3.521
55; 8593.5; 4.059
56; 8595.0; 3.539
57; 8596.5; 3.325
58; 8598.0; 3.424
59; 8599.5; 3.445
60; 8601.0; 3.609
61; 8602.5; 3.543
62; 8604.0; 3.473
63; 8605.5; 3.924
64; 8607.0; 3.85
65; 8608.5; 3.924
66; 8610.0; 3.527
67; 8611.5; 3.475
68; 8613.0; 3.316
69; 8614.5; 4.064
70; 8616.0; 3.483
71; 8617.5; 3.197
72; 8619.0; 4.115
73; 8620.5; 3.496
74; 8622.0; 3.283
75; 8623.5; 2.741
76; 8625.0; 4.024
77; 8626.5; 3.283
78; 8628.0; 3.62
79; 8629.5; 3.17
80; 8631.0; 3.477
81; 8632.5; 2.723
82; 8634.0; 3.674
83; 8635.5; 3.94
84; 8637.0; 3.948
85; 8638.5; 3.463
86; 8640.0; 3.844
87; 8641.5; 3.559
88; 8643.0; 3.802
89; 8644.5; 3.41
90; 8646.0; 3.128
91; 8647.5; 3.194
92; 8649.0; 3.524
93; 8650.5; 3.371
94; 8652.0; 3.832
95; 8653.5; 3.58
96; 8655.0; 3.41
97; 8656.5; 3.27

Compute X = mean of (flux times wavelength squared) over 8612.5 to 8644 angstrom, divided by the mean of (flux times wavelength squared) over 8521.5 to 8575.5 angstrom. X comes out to 1.0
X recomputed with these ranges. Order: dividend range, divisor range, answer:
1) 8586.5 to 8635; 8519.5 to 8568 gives 1.03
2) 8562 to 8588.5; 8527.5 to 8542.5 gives 1.02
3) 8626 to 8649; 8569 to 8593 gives 0.99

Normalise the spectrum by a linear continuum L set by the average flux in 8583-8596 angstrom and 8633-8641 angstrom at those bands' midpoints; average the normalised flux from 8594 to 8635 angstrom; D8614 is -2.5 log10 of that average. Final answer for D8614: 0.050 mag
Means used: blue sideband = 3.62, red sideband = 3.73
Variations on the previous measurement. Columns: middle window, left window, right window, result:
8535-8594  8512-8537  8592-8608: 0.02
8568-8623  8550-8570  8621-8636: -0.06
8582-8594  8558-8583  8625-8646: -0.03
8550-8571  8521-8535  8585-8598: 0.04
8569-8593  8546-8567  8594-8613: -0.02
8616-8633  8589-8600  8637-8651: 0.04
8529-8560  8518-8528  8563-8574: 0.02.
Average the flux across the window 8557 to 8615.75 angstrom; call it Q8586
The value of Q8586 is 3.57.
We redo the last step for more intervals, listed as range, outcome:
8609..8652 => 3.5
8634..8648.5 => 3.59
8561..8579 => 3.59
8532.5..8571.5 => 3.47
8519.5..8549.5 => 3.52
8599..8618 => 3.61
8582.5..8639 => 3.56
